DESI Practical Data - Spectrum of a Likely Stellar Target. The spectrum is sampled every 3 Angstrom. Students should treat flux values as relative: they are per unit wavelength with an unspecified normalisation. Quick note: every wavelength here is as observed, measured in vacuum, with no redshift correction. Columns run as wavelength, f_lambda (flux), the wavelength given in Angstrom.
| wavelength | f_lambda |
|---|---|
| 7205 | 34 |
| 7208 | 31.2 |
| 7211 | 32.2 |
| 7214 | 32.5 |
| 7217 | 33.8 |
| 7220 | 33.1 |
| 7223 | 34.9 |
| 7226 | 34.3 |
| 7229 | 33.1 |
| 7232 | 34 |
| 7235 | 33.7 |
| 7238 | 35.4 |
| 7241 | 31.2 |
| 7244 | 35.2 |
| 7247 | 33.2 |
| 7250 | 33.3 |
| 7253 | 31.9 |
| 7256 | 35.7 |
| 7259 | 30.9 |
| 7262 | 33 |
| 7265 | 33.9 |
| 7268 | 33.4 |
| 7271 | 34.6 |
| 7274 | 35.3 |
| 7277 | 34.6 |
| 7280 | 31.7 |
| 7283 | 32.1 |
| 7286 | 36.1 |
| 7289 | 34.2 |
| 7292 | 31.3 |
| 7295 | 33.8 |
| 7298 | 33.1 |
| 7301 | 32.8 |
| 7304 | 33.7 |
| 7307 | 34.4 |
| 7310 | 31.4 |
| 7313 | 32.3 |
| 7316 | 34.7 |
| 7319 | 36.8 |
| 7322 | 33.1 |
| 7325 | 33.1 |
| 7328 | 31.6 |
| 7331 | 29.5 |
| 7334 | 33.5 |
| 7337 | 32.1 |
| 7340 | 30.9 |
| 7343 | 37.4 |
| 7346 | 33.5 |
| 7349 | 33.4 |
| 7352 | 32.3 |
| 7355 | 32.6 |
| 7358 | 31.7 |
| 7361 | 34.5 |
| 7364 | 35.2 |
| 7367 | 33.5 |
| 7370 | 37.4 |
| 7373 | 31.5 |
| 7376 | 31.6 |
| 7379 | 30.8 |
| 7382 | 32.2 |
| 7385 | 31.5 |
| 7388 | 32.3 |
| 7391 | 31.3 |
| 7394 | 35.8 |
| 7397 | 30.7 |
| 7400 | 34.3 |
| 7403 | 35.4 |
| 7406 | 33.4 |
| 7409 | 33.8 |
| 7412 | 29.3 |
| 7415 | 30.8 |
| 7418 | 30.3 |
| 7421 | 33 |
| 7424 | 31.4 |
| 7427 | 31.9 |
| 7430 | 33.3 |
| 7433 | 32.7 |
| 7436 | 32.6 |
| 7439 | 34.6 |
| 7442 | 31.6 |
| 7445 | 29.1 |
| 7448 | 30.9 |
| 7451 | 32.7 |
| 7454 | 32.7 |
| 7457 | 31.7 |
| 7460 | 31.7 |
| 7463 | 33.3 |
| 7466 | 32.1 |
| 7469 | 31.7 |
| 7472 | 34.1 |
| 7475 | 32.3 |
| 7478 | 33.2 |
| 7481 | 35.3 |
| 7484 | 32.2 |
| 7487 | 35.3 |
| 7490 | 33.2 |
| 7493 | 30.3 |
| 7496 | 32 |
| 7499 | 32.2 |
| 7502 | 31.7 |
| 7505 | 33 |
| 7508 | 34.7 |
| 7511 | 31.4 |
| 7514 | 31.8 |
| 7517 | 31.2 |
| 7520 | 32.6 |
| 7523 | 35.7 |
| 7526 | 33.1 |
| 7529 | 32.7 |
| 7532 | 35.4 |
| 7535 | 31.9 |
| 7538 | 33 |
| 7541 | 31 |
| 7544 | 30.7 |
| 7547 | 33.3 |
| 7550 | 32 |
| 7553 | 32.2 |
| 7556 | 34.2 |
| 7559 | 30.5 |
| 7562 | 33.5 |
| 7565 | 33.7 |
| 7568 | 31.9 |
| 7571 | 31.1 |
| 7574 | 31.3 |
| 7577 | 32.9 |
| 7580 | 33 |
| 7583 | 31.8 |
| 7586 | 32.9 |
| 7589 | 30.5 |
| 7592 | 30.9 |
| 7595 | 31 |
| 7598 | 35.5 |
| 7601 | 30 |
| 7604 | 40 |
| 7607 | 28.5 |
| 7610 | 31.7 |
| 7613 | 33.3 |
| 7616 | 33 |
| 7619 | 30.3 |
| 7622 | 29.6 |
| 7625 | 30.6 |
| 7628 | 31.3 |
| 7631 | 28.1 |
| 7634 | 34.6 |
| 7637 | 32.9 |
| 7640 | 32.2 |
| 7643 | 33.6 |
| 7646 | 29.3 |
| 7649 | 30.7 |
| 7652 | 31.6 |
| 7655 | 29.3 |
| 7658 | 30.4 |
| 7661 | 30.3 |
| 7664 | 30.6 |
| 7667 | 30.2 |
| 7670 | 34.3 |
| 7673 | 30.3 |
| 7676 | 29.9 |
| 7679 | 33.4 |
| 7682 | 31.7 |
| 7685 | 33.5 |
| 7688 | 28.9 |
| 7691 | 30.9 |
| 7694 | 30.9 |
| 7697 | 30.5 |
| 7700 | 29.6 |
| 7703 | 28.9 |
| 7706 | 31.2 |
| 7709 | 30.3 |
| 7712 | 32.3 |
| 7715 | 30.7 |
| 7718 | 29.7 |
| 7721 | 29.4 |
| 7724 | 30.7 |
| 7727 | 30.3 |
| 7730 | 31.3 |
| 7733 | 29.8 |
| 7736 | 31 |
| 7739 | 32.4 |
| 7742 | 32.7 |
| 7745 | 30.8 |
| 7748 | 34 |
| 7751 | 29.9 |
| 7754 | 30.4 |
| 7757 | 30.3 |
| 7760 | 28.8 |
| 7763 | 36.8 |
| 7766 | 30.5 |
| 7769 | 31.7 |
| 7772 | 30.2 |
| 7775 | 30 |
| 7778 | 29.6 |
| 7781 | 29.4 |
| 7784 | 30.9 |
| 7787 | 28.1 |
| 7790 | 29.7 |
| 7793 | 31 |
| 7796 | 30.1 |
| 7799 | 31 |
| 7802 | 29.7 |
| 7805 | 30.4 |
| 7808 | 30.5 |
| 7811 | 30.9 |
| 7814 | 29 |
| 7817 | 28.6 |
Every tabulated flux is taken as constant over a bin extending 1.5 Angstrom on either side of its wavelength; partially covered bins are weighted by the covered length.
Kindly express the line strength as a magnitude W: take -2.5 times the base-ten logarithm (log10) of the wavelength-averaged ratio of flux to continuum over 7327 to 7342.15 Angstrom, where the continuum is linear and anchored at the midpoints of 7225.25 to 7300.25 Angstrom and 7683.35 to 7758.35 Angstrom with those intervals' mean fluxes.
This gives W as 0.05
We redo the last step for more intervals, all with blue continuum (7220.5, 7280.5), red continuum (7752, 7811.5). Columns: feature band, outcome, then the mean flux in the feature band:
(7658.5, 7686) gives -0.01 mag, 31.5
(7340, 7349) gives -0.04 mag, 34.3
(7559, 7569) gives -0.03 mag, 32.7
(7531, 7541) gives -0.03 mag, 33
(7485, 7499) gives -0.01 mag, 32.6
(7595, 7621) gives -0.04 mag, 32.6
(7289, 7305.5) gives 0.01 mag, 33.1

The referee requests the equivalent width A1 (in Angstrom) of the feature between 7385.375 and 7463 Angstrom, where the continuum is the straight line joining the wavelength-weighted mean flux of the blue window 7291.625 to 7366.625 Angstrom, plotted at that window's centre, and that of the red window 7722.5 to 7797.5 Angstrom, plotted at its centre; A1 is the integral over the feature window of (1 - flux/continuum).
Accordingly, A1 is 0.9 Angstrom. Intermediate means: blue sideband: 33.2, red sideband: 30.8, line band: 32.3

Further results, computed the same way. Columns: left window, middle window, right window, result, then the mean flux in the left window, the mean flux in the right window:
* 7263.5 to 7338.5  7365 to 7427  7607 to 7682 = 0.44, 33.3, 31.3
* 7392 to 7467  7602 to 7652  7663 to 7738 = -0.94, 32.4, 30.8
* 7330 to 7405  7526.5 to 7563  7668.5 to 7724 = -0.75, 33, 30.9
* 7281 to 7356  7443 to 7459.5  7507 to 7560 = 0.70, 33.2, 32.6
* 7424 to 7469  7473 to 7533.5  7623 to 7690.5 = -2.01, 32.2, 31.2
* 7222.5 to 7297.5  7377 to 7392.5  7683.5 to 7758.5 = 0.58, 33.6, 30.8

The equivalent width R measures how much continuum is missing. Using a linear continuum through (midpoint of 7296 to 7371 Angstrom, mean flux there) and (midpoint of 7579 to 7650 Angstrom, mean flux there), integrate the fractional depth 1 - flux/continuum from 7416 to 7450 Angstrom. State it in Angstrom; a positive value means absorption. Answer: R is 0.9 Angstrom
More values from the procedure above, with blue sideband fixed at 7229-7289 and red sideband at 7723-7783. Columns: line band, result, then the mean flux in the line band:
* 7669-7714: 0.4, 31.1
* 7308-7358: 0.4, 33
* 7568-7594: 0.1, 31.8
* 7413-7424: 0.5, 31.3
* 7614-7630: 0.4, 30.9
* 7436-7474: 0.5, 32.2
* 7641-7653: 0.1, 31.3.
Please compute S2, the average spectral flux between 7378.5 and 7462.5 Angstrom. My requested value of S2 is 32.2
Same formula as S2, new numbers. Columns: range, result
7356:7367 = 33.7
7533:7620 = 32.3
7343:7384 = 33.2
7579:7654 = 31.9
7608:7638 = 31.5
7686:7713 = 30.4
